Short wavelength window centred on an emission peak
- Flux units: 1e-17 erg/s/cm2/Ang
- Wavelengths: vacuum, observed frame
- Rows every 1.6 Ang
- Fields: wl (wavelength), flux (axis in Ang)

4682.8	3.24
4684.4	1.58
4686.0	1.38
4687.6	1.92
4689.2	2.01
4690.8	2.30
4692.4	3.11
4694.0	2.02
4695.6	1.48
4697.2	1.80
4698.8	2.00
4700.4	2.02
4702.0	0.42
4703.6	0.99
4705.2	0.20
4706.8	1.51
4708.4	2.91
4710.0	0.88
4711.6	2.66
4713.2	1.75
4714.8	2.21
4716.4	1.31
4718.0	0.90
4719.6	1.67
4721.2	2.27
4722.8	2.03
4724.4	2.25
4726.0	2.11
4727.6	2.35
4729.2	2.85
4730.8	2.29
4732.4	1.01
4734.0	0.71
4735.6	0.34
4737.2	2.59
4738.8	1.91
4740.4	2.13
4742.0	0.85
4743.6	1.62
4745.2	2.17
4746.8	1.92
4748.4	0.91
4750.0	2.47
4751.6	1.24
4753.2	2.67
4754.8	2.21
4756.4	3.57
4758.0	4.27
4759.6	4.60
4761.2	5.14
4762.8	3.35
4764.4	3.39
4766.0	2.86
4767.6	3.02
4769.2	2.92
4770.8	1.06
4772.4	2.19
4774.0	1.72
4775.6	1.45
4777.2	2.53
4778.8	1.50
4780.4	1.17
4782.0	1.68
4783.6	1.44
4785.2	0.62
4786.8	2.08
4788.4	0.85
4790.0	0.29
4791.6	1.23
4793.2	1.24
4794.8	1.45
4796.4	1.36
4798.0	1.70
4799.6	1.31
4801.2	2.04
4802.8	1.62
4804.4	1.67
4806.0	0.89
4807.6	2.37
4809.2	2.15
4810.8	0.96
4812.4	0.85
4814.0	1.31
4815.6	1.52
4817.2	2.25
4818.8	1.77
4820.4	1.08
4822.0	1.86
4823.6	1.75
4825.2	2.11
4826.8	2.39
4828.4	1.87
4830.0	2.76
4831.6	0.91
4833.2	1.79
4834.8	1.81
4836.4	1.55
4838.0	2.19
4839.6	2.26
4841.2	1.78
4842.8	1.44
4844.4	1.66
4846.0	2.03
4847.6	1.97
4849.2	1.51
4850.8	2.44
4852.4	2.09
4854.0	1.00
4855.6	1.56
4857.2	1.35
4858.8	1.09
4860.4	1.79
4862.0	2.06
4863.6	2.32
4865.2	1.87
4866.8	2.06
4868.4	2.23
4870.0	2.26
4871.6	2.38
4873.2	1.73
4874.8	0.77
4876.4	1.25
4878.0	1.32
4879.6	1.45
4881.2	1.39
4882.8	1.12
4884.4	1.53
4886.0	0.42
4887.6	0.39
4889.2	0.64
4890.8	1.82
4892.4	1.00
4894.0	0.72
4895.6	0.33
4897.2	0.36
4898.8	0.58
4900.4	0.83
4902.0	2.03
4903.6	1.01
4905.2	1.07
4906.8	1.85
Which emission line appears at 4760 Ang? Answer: [O II] 3727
